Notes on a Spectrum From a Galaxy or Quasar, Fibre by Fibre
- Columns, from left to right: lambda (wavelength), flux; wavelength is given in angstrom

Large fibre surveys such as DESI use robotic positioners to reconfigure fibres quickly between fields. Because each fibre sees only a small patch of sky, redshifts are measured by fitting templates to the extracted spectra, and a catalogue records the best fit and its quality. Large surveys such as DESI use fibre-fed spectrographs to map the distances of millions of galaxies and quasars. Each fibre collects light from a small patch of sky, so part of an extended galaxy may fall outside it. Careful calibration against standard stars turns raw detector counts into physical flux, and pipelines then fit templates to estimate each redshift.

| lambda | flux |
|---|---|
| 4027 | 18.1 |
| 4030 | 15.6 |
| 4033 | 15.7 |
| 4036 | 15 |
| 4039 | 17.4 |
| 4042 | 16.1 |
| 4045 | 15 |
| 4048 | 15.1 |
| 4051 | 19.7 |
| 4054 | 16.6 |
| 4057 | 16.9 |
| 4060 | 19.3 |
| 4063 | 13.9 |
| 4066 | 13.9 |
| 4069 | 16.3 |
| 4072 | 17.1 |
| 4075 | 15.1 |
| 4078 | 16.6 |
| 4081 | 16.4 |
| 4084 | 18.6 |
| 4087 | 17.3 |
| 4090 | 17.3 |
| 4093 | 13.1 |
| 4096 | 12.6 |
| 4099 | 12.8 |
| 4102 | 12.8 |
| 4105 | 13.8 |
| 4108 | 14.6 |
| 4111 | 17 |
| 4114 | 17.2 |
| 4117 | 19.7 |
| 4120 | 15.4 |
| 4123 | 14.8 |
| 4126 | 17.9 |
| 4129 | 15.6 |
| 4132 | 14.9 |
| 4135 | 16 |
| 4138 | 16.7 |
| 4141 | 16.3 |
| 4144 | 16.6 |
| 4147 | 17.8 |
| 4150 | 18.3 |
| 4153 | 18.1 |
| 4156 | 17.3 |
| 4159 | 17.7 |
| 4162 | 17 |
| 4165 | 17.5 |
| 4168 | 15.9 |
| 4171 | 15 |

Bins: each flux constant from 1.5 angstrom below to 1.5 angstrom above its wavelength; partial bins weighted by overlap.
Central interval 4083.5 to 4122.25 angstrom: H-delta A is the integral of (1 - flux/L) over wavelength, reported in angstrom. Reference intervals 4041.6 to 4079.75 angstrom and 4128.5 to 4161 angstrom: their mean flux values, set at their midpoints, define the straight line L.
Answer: 2.6 angstrom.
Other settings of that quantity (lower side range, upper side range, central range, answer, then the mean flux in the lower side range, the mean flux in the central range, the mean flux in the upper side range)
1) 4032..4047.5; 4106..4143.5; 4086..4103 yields 2.0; 15.8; 14.3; 16.3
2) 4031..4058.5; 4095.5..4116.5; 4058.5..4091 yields -2.0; 16.4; 16.5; 14.7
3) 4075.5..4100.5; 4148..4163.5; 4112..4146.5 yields 0.7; 15.6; 16.5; 17.7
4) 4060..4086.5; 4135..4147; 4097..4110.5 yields 2.2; 16.2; 13.7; 16.6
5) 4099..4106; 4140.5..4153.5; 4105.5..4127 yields -3.0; 13.2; 16.5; 17.5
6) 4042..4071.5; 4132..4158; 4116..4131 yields 0.3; 16.3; 16.5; 17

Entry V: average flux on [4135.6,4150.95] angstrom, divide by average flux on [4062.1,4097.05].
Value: 1.08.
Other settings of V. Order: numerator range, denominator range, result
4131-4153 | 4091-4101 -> 1.29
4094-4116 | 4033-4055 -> 0.89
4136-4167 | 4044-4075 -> 1.06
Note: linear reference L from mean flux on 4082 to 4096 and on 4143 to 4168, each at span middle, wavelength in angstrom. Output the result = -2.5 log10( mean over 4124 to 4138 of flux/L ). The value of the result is 0.06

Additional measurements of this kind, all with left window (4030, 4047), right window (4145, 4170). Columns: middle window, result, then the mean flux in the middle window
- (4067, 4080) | 0.005 mag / 16.2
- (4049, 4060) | -0.117 mag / 17.8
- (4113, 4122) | -0.029 mag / 17.3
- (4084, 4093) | -0.023 mag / 16.8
